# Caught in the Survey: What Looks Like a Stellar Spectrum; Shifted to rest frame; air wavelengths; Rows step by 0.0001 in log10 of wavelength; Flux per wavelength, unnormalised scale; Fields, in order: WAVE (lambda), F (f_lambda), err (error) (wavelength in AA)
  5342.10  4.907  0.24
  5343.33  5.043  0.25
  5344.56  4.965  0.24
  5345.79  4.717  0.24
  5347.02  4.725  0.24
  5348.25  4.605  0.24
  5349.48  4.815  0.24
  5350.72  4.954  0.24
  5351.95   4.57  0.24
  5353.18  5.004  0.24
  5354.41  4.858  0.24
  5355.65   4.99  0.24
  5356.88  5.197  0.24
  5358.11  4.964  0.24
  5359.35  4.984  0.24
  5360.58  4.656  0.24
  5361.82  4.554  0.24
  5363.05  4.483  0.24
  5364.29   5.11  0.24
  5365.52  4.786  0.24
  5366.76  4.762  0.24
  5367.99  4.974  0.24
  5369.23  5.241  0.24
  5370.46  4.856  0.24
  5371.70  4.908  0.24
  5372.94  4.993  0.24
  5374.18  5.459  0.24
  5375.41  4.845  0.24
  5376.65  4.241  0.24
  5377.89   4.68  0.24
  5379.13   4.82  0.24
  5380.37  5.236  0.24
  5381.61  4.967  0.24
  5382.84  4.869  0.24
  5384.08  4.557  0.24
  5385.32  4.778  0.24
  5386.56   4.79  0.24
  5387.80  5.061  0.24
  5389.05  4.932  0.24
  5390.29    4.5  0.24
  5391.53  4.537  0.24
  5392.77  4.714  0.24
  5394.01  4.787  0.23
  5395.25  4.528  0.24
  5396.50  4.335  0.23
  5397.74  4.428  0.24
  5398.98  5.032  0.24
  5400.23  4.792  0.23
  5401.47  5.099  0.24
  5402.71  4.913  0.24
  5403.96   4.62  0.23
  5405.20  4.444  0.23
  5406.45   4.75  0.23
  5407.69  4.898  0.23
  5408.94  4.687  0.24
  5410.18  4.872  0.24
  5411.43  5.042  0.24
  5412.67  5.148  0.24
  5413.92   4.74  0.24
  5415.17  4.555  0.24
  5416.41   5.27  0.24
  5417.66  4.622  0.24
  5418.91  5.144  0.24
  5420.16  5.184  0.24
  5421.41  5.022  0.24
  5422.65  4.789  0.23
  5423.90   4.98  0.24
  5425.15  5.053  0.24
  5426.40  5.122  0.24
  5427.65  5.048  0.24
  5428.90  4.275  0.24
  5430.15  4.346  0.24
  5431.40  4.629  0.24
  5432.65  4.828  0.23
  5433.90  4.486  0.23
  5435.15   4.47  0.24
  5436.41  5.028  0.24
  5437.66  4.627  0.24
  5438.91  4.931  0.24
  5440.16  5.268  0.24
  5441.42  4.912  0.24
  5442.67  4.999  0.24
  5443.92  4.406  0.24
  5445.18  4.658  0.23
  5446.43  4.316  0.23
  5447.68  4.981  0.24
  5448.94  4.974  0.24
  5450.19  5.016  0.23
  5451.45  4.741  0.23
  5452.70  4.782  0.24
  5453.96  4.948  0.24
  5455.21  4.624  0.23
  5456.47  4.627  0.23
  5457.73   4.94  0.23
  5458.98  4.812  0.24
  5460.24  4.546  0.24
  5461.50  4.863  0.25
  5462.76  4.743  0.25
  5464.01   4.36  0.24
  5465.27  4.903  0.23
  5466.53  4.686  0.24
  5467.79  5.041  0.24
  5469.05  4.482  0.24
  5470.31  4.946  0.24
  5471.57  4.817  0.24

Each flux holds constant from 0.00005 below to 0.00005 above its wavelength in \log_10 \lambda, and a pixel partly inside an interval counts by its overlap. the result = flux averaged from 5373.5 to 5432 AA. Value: 4.81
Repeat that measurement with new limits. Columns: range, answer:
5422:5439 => 4.75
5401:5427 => 4.9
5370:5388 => 4.87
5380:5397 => 4.75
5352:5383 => 4.89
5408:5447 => 4.82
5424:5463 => 4.78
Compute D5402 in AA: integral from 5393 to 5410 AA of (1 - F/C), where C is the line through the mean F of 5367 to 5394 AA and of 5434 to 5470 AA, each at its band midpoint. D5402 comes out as 0.4 AA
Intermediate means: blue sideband 4.85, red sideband 4.77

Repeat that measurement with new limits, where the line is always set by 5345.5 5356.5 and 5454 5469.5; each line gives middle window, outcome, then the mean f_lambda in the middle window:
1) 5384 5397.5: 0.3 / 4.68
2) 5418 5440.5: -0.4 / 4.84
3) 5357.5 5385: -0.3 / 4.86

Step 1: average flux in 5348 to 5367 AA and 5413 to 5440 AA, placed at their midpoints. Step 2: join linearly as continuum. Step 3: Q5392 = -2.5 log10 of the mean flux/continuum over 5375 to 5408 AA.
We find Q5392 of 0.020 mag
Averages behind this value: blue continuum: 4.83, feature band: 4.74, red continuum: 4.83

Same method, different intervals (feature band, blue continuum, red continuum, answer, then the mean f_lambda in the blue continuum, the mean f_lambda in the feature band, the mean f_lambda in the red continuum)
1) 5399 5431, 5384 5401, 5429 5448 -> -0.03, 4.7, 4.86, 4.71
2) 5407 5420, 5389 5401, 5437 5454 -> -0.04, 4.65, 4.91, 4.82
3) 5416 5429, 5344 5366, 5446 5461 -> -0.04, 4.83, 4.98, 4.78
